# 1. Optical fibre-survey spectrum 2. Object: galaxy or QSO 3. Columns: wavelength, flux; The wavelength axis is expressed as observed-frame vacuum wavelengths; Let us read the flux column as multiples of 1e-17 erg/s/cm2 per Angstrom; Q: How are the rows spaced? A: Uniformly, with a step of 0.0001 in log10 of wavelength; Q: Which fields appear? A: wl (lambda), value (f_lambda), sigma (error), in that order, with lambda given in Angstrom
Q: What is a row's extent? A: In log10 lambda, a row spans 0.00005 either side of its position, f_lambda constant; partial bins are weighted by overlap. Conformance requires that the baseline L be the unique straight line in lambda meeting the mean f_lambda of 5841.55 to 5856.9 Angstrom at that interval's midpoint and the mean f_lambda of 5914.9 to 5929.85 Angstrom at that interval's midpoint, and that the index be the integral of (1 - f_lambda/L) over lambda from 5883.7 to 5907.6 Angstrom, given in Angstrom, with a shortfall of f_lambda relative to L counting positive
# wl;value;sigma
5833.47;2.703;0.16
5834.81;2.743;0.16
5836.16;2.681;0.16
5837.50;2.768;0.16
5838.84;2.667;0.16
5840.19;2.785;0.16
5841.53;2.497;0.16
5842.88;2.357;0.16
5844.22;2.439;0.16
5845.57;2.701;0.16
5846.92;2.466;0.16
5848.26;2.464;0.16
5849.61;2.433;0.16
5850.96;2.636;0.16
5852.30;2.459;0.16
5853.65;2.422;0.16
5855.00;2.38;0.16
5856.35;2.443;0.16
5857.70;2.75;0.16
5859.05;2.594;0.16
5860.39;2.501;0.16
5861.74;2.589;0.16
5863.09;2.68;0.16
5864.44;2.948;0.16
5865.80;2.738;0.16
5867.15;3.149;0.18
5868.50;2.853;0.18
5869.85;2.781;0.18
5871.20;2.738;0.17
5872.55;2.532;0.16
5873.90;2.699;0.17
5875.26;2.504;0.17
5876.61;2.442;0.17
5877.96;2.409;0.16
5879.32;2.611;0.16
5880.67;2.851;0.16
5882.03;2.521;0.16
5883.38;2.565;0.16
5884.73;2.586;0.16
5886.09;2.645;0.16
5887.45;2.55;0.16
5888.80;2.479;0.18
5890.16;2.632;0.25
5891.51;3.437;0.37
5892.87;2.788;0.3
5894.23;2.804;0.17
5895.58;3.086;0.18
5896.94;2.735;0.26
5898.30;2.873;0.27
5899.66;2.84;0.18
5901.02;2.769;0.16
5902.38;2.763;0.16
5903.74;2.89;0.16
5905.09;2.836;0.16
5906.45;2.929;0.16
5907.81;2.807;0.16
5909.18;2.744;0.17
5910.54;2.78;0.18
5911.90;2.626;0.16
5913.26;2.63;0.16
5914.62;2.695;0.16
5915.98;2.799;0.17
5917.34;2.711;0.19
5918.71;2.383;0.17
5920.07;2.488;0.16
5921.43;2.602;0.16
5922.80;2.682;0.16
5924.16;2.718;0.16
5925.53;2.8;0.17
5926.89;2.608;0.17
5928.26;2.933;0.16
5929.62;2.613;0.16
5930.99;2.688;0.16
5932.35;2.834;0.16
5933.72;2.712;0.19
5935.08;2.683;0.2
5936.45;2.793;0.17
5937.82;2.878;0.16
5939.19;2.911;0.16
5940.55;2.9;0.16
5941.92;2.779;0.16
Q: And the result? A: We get -1.85 Angstrom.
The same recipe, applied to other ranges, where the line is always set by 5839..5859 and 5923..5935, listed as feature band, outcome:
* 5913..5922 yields 0.3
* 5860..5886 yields -0.8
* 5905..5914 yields -0.3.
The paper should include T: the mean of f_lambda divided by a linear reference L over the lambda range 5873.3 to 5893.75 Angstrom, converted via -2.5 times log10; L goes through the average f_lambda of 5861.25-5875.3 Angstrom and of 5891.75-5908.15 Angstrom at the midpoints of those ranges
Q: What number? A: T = 0.06 mag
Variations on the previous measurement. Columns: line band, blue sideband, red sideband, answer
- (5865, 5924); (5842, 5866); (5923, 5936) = -0.03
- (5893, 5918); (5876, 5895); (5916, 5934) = -0.05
